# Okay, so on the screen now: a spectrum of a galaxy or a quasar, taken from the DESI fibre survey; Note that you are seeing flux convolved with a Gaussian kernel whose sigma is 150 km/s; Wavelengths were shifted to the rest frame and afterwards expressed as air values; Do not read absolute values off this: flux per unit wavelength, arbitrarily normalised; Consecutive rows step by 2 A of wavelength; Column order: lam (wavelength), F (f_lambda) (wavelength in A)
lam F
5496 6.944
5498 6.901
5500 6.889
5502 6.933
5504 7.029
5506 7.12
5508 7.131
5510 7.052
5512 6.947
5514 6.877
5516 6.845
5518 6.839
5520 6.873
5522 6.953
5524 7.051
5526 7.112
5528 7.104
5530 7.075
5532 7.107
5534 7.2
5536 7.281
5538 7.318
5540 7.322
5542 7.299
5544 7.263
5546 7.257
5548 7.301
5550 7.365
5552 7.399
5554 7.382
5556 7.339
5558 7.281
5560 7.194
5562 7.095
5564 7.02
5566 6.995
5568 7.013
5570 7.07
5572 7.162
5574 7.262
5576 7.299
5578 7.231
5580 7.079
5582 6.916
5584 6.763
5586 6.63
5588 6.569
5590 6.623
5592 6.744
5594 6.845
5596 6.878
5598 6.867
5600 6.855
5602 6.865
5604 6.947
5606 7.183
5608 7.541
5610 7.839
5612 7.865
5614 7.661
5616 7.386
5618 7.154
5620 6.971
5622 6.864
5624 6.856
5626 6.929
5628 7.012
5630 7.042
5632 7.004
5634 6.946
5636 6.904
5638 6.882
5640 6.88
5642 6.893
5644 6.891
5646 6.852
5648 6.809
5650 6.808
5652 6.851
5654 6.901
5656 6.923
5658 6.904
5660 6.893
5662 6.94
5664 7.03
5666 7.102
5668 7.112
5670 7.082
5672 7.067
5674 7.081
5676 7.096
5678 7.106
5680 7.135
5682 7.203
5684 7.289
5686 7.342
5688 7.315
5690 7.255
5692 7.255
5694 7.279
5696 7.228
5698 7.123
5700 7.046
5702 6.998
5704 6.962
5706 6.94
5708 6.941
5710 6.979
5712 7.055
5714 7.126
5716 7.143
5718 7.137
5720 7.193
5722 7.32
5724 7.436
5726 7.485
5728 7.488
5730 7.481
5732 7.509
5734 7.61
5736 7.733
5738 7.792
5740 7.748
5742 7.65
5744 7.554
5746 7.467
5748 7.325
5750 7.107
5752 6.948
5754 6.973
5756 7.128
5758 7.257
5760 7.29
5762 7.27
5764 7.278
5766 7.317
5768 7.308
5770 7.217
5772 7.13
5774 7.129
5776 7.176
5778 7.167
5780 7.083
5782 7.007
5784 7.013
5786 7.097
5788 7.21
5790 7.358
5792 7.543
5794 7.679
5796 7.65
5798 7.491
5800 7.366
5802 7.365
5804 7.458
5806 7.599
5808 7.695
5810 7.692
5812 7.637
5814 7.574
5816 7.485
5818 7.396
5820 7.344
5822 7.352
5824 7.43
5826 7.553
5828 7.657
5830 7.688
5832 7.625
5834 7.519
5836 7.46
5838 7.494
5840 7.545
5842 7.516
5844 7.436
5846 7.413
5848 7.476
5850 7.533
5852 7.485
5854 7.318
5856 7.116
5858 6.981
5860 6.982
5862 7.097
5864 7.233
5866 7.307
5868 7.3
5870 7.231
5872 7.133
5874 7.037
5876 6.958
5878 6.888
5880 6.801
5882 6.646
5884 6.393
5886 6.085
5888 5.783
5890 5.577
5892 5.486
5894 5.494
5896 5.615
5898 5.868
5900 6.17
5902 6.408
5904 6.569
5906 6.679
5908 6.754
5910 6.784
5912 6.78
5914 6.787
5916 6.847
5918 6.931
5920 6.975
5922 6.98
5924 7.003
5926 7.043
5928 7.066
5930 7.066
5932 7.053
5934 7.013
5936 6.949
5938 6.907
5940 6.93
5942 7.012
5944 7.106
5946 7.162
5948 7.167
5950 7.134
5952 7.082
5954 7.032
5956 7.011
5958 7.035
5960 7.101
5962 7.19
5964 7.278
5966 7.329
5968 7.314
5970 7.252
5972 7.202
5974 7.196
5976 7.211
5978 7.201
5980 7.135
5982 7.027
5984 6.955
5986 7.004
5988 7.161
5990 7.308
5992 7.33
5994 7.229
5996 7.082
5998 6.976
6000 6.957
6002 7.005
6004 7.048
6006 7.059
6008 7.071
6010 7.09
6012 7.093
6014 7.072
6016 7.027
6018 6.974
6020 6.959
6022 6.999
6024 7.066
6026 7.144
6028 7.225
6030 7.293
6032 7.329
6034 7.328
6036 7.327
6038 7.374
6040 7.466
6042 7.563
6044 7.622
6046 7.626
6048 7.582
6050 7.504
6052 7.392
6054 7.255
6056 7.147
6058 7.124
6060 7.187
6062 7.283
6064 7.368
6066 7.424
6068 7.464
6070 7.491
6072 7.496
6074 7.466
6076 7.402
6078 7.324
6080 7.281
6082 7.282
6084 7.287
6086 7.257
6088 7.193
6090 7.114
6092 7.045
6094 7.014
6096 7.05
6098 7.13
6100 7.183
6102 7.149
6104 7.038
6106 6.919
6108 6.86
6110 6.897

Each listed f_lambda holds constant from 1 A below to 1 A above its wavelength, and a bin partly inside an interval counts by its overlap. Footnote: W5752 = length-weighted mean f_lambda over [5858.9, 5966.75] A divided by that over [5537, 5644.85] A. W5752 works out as 1.0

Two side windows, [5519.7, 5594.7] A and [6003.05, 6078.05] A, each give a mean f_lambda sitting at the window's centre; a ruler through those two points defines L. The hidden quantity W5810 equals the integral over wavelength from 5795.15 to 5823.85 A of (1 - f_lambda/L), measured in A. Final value -1.23 A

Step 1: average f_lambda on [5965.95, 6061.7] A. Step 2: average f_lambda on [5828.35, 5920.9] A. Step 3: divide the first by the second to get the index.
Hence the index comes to 1.0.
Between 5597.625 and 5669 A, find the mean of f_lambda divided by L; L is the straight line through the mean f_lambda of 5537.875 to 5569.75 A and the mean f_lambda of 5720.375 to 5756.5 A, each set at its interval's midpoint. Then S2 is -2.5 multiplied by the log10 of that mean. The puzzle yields 0.042 mag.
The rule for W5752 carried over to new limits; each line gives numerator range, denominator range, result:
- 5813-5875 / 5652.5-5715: 1.04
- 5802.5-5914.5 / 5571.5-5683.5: 1.00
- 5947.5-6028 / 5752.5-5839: 0.96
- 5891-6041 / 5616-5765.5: 0.98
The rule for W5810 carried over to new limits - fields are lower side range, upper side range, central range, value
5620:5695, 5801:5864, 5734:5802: -0.3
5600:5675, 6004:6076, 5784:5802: -0.7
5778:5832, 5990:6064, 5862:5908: 5.4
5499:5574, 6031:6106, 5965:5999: 0.5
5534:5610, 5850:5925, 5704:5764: -3.6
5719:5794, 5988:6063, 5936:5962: 0.7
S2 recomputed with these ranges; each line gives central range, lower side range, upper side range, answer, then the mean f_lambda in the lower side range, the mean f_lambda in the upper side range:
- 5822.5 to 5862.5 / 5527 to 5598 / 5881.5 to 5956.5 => -0.10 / 7.1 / 6.66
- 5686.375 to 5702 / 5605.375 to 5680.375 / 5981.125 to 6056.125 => -0.02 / 7.06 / 7.2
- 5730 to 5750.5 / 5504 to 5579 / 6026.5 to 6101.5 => -0.05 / 7.15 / 7.32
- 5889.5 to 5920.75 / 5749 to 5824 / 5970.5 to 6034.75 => 0.14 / 7.32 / 7.12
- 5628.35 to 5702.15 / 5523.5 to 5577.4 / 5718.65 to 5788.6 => 0.03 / 7.21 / 7.31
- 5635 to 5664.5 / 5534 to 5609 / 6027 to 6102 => 0.04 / 7.09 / 7.32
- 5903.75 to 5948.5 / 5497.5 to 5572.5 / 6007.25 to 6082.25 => 0.05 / 7.12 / 7.29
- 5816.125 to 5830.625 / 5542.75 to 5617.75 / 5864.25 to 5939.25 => -0.11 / 7.14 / 6.67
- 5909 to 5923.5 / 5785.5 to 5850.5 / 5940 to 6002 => 0.06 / 7.5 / 7.13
